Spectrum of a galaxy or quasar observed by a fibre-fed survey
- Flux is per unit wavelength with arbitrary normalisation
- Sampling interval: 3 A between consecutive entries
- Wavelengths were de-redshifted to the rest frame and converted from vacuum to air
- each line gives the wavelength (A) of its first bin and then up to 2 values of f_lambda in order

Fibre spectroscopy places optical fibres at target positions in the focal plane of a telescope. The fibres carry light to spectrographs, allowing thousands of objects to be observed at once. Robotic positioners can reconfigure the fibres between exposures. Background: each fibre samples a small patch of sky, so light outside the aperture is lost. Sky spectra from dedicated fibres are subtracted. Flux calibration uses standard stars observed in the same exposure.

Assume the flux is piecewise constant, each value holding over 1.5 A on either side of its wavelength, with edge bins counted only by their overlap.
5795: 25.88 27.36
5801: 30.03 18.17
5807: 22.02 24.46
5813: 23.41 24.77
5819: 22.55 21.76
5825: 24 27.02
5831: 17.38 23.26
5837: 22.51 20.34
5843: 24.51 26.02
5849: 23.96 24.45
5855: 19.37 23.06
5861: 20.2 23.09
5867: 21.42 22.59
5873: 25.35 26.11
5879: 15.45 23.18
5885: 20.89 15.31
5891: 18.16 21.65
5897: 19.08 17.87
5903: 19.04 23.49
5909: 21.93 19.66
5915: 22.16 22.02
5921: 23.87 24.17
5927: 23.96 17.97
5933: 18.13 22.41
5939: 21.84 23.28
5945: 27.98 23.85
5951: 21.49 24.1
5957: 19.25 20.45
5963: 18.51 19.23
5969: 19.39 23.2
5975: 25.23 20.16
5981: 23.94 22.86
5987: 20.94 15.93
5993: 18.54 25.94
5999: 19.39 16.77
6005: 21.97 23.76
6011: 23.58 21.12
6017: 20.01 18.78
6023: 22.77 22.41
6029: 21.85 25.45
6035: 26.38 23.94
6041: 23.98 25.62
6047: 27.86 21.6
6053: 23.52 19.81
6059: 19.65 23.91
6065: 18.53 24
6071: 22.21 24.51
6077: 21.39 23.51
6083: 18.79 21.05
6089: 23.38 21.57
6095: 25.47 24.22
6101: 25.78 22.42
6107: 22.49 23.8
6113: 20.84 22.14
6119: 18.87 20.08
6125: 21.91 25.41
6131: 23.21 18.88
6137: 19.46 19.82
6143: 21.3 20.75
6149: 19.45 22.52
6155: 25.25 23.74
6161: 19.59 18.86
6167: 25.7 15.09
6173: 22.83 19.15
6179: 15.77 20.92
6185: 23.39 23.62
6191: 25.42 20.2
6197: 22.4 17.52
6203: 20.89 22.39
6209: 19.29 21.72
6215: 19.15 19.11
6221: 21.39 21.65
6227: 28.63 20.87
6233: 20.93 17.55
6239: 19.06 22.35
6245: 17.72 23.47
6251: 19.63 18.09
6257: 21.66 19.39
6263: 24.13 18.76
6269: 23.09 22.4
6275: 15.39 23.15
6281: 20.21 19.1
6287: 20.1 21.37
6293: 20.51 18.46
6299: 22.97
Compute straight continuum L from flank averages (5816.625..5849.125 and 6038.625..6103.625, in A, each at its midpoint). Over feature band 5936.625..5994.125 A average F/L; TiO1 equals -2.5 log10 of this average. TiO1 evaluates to 0.06 mag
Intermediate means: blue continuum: 23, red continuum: 22.9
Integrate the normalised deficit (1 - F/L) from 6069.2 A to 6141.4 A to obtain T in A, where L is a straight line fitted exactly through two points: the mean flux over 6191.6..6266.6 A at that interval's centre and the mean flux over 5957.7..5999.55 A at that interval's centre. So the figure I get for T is -4.3 A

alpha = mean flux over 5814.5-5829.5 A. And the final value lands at 24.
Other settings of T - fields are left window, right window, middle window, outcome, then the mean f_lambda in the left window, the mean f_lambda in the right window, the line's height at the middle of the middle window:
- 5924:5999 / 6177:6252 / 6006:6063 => -4.0 A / 21.6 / 21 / 21.4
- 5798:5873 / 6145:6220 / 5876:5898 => 3.1 A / 23.1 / 21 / 22.8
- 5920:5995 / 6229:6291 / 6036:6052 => -2.5 A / 21.6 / 20.4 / 21.3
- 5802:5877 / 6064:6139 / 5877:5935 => 5.7 A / 22.9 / 22.2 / 22.7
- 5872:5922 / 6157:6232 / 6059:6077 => -1.1 A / 20.8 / 21.2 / 21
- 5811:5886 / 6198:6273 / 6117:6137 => 0.1 A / 22.7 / 20.8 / 21.4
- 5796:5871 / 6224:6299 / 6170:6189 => 0.7 A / 23.1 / 20.7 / 21.2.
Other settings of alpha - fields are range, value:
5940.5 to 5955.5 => 24.1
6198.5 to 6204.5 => 19.2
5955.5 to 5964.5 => 19.4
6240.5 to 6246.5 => 20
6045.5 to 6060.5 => 22.5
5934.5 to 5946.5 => 23.9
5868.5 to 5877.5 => 24.7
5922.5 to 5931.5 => 22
